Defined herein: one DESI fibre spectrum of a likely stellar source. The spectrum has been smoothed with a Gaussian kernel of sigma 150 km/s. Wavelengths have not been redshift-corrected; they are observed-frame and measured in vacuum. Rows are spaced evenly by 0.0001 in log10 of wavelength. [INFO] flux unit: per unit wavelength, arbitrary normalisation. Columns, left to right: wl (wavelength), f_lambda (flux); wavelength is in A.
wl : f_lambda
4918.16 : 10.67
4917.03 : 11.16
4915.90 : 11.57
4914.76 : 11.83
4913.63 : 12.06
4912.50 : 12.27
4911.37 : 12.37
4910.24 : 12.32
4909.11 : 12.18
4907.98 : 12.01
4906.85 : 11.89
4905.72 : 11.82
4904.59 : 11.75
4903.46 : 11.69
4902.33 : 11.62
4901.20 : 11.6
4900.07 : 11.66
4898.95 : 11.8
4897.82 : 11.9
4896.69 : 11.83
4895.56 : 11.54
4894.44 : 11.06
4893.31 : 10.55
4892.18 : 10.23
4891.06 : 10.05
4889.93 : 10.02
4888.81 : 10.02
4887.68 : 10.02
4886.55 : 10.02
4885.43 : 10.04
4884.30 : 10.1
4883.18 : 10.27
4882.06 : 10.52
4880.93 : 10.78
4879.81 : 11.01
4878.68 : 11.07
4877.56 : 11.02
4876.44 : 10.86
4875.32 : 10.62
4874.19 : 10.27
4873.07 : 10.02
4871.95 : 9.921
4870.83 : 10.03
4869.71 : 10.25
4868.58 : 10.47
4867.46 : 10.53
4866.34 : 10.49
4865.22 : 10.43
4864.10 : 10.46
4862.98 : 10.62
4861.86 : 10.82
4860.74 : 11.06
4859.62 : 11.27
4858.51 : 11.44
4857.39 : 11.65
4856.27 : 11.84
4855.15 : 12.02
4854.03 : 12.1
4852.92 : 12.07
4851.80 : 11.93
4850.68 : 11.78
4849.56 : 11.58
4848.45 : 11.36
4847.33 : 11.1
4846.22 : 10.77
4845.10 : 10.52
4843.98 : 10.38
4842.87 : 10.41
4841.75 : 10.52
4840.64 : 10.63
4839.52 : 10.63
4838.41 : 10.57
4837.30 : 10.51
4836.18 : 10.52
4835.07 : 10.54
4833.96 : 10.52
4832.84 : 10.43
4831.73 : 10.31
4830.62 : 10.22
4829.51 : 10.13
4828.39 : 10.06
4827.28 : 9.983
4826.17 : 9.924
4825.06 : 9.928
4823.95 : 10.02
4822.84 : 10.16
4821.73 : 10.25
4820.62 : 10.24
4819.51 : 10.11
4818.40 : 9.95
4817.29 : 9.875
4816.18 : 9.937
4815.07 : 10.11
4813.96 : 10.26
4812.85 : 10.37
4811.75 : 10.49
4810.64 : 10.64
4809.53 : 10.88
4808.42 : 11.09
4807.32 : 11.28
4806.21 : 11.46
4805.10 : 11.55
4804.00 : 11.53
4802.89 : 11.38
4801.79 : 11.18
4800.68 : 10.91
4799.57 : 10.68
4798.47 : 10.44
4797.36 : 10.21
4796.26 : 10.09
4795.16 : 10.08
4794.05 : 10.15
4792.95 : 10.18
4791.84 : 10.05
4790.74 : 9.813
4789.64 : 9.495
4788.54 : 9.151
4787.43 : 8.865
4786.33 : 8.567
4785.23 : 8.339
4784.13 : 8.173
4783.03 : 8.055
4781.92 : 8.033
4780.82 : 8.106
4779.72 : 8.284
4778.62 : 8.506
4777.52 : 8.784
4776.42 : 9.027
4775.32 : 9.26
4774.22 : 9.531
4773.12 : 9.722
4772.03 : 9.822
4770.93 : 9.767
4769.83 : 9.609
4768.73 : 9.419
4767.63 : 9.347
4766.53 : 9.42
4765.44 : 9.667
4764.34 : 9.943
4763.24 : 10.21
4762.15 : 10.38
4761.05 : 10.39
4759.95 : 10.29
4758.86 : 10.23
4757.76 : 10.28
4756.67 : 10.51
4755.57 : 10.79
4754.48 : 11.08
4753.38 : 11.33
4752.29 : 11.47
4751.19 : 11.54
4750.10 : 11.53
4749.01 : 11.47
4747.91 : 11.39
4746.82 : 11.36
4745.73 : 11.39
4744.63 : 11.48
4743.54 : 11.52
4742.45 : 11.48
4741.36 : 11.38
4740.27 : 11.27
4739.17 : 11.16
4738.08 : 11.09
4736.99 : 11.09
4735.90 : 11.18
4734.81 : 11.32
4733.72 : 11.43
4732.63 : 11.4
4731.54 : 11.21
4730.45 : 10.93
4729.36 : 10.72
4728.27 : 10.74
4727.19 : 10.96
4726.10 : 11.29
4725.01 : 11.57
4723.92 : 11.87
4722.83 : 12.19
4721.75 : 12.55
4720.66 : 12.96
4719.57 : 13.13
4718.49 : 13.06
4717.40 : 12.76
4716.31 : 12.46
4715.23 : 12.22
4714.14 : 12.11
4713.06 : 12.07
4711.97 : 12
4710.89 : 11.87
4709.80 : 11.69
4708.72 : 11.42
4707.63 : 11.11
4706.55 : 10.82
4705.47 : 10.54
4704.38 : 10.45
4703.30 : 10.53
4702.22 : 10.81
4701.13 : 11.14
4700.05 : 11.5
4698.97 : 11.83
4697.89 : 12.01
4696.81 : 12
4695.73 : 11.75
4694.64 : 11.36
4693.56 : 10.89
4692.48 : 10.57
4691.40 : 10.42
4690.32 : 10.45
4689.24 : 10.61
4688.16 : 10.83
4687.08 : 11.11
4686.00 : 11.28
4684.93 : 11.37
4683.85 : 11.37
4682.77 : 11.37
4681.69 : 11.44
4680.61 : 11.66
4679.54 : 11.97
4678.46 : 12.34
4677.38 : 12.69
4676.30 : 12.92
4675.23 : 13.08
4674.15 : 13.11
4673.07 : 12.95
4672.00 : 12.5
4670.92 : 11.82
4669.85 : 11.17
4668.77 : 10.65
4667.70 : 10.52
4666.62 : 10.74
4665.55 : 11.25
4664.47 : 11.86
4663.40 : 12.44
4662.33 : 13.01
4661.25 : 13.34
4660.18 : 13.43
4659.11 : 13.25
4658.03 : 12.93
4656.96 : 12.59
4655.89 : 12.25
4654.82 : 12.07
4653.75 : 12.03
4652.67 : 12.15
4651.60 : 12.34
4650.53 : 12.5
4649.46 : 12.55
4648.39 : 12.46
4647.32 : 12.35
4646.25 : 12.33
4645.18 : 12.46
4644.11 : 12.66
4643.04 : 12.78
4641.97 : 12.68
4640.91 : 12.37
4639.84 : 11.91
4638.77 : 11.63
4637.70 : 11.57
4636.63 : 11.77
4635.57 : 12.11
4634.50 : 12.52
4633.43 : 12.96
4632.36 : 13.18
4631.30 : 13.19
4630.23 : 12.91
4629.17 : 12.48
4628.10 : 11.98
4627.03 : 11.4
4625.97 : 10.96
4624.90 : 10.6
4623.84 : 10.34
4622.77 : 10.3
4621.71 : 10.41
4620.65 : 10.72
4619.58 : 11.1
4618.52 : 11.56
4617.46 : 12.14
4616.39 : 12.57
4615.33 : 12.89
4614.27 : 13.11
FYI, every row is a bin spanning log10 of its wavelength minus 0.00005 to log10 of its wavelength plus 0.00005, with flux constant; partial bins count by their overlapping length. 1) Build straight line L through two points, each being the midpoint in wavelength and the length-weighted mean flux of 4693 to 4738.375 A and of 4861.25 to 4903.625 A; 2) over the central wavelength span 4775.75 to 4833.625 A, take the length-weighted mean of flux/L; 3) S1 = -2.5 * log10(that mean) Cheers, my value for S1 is 0.117 mag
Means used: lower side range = 11.6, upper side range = 10.7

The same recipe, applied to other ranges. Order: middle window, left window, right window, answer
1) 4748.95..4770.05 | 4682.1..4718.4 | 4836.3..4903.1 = 0.08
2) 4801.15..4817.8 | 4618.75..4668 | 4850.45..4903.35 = 0.04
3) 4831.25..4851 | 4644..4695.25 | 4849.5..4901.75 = 0.03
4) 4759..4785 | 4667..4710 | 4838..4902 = 0.20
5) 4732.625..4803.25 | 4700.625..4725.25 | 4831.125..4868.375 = 0.13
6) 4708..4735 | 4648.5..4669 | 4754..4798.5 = -0.10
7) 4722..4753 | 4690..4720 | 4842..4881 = 0.01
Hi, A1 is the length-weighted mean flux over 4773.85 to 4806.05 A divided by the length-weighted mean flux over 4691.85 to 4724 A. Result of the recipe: 0.8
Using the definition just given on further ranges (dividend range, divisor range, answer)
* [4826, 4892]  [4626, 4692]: 0.88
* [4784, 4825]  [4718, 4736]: 0.88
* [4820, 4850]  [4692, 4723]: 0.89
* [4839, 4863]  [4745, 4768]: 1.05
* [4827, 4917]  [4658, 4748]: 0.94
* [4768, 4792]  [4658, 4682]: 0.74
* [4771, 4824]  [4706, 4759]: 0.86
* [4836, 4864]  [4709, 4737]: 0.94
